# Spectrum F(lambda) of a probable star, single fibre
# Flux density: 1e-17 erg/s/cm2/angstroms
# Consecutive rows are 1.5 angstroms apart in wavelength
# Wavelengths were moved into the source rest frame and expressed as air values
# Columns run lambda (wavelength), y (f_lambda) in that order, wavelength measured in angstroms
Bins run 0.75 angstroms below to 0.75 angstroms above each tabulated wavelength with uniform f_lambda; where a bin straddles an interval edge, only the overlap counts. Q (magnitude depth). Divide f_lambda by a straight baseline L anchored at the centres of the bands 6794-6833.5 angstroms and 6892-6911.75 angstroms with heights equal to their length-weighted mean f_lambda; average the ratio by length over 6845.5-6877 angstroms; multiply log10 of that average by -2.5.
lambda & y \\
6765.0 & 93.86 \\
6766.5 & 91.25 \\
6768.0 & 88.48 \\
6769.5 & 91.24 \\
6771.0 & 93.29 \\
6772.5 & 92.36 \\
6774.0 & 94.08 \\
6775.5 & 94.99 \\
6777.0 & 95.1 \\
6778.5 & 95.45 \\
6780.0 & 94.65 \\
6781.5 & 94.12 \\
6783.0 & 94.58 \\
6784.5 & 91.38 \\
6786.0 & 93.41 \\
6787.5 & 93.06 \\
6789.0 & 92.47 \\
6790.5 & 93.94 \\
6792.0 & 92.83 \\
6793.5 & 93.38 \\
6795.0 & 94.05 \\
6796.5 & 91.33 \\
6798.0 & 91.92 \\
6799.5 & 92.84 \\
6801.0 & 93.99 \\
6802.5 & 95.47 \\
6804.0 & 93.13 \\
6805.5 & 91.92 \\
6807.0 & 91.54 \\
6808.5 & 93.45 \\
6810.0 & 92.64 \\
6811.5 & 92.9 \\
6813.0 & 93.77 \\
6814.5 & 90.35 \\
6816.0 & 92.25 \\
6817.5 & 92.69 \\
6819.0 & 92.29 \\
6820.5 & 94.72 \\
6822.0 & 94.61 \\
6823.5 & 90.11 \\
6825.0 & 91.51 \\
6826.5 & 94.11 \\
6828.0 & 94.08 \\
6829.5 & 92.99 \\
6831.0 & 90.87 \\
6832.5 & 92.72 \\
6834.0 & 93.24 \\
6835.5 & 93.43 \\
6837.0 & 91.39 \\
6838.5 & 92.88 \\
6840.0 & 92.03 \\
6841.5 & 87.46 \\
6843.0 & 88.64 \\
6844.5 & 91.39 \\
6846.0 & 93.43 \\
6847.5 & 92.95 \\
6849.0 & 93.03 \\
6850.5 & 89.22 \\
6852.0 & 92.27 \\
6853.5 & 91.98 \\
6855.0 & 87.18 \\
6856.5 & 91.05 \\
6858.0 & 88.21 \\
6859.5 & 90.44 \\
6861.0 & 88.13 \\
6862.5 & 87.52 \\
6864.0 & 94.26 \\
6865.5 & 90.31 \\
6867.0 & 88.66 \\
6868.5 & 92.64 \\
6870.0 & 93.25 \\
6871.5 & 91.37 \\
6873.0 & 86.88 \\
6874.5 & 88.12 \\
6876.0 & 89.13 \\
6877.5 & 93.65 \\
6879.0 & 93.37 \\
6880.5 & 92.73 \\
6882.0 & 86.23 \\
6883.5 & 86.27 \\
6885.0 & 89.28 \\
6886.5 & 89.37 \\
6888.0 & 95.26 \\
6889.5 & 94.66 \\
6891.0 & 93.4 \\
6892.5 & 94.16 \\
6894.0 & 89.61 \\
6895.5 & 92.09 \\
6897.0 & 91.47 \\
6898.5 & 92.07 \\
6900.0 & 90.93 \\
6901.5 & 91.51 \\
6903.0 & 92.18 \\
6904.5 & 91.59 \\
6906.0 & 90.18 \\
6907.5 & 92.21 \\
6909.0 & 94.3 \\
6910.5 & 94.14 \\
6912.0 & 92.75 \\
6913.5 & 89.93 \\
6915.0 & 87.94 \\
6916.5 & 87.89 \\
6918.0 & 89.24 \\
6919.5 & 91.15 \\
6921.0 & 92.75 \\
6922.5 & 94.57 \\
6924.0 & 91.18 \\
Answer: 0.023 mag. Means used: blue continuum 92.8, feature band 90.5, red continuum 92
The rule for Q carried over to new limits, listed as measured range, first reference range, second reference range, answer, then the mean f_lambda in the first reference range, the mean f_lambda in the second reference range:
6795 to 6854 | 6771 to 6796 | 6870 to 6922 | 0.00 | 93.7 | 91.2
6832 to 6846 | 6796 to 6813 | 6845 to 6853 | 0.01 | 92.9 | 92.1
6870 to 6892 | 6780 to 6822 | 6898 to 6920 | 0.01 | 93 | 91.2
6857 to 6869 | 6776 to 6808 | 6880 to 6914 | 0.03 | 93.4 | 91.6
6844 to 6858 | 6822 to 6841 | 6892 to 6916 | 0.01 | 92.5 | 91.6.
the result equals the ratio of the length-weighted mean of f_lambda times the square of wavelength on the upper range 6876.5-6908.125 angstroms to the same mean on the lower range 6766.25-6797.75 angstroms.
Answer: 1.01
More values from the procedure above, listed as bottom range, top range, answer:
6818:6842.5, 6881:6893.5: 1.00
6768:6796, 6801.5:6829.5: 1.00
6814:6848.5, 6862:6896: 1.00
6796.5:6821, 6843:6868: 0.99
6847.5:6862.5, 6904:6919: 1.03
